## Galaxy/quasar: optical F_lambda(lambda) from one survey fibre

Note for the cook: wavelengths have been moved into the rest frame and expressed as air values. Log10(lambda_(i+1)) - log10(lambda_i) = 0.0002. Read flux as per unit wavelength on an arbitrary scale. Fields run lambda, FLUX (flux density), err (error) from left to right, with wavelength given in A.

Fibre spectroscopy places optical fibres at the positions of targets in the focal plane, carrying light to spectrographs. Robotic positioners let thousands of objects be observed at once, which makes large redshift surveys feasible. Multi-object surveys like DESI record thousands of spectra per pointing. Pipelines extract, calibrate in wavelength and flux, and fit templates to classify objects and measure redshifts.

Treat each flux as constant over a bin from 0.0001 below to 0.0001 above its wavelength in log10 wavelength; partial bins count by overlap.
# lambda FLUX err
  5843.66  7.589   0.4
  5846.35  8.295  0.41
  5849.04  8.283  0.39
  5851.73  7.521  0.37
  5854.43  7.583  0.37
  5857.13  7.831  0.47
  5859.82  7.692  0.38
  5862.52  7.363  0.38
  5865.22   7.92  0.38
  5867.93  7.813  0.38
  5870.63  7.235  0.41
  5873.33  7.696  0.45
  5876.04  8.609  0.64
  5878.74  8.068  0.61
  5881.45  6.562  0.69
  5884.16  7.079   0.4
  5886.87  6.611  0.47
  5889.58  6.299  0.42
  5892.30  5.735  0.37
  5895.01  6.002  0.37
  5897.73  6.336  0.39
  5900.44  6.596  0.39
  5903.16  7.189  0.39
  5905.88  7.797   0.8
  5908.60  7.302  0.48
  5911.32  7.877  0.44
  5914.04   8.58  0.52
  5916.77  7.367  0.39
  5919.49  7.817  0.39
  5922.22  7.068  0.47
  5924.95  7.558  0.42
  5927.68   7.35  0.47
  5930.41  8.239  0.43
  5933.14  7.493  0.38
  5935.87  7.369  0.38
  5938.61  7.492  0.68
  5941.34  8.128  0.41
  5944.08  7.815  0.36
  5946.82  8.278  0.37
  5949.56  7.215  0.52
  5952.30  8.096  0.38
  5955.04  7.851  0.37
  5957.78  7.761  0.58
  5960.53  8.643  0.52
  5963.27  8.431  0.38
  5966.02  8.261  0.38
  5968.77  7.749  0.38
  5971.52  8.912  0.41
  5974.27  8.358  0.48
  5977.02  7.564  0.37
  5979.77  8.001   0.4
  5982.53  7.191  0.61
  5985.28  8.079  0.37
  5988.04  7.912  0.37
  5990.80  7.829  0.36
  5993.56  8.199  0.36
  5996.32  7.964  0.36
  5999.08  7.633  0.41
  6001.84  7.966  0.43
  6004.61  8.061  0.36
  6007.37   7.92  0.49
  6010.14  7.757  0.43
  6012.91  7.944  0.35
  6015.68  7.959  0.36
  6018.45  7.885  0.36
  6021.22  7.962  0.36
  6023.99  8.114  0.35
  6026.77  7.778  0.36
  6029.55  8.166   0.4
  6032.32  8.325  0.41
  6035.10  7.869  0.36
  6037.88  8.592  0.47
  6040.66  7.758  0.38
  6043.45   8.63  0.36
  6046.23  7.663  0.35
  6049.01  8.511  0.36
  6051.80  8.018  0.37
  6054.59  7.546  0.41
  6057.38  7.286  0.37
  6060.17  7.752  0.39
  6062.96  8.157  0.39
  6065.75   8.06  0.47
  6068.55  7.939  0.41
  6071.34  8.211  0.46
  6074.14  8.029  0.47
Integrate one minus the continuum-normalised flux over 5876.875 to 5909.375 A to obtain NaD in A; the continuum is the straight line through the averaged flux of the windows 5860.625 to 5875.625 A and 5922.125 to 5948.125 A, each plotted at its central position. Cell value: 3.7 A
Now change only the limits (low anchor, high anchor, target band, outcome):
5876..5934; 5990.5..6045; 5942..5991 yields -2.23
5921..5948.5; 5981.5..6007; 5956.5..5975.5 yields -1.27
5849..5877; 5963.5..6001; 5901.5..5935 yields 0.99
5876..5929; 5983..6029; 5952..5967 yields -1.18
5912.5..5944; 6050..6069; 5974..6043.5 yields -1.67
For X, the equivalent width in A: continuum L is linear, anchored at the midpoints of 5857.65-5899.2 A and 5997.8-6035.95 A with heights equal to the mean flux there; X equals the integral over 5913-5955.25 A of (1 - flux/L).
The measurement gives -1.4 A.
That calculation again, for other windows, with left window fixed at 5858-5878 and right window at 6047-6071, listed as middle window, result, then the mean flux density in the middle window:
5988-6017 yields -0.18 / 7.92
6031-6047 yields -0.52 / 8.16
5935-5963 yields -0.22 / 7.9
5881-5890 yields 1.28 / 6.68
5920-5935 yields 0.51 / 7.55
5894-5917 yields 1.66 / 7.24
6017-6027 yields -0.08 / 7.95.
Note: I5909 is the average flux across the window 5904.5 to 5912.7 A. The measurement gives 7.66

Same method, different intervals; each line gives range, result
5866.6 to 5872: 7.53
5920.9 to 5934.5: 7.54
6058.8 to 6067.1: 7.99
